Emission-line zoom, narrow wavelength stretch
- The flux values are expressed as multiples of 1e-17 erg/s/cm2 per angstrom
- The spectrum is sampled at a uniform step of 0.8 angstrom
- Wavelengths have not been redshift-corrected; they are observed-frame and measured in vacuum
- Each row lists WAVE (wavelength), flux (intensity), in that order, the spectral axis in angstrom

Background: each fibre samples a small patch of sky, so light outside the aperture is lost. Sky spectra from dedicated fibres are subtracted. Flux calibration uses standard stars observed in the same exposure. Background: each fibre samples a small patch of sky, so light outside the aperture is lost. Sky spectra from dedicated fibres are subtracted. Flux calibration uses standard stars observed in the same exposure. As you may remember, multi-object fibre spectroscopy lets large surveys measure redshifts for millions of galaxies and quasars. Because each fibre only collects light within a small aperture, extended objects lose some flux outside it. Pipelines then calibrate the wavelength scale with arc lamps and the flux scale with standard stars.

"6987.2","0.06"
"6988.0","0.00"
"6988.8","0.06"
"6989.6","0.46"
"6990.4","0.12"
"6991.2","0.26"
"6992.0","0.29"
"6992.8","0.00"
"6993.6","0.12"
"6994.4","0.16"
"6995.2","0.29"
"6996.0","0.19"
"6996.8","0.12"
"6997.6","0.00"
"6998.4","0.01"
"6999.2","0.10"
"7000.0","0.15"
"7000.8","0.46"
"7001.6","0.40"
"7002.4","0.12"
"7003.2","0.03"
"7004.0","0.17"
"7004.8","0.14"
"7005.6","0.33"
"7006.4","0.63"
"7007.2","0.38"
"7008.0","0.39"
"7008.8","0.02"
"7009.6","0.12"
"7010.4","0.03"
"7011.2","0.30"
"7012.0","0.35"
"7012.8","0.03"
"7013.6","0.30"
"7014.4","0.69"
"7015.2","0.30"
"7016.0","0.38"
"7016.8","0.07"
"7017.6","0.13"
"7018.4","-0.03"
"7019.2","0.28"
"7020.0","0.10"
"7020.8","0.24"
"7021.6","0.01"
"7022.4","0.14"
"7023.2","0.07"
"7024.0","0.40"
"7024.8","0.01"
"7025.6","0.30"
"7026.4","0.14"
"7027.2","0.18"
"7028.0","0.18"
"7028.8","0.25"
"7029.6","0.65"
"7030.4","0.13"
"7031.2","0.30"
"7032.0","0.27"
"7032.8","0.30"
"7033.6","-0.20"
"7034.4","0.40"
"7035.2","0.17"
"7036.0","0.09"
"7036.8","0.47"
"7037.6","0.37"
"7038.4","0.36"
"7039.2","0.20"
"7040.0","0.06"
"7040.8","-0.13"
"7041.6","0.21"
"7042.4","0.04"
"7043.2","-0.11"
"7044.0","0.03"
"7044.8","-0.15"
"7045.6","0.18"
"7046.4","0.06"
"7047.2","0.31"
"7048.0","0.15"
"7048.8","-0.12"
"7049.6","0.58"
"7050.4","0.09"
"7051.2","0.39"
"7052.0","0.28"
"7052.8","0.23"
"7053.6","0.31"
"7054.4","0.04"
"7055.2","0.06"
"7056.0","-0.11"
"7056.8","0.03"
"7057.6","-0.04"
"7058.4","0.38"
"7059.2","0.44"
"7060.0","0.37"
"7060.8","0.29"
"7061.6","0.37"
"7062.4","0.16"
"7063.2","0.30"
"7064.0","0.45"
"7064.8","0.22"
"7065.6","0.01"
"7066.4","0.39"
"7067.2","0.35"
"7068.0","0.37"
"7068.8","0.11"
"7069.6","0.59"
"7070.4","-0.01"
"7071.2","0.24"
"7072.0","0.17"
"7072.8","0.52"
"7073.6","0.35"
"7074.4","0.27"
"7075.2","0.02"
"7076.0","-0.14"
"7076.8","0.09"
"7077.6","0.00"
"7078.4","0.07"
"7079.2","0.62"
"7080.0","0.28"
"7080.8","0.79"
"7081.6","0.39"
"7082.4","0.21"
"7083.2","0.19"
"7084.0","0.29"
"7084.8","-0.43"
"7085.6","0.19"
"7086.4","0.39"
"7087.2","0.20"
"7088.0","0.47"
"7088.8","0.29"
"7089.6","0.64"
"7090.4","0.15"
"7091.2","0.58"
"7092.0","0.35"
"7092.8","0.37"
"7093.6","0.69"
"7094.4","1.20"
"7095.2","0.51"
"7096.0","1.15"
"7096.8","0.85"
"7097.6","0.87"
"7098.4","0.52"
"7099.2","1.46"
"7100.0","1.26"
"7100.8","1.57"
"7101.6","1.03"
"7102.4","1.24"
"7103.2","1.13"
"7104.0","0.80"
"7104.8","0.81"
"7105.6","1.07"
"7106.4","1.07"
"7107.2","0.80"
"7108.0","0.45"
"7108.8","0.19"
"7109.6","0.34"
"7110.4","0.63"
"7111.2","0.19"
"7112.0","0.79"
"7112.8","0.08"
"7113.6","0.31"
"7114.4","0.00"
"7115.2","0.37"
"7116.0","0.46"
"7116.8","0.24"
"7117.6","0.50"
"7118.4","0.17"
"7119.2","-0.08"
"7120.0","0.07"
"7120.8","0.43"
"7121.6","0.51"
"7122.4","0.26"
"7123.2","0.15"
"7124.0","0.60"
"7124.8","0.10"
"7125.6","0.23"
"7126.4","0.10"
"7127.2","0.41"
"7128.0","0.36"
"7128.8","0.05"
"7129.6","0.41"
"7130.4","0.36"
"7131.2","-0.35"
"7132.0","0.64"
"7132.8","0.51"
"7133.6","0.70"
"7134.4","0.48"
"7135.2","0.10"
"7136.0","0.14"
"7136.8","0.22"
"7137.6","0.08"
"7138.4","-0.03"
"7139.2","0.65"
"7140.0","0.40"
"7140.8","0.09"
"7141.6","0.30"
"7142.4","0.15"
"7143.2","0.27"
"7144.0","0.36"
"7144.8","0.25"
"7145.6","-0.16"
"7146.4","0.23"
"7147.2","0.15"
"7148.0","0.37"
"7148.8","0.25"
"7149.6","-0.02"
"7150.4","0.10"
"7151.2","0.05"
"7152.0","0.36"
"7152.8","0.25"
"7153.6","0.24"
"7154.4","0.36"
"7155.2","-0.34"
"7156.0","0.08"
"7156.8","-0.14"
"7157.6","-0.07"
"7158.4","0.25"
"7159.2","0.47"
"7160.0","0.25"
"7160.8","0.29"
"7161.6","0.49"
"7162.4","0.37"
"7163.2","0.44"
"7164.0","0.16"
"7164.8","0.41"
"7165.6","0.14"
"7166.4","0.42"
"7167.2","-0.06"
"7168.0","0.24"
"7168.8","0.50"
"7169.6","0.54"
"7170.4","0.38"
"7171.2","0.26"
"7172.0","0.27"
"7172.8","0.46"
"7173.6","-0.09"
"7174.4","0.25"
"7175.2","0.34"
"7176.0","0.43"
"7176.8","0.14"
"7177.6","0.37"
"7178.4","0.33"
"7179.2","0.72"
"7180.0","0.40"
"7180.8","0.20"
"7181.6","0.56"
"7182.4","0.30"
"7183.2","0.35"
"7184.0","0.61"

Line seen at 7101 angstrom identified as [O II]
